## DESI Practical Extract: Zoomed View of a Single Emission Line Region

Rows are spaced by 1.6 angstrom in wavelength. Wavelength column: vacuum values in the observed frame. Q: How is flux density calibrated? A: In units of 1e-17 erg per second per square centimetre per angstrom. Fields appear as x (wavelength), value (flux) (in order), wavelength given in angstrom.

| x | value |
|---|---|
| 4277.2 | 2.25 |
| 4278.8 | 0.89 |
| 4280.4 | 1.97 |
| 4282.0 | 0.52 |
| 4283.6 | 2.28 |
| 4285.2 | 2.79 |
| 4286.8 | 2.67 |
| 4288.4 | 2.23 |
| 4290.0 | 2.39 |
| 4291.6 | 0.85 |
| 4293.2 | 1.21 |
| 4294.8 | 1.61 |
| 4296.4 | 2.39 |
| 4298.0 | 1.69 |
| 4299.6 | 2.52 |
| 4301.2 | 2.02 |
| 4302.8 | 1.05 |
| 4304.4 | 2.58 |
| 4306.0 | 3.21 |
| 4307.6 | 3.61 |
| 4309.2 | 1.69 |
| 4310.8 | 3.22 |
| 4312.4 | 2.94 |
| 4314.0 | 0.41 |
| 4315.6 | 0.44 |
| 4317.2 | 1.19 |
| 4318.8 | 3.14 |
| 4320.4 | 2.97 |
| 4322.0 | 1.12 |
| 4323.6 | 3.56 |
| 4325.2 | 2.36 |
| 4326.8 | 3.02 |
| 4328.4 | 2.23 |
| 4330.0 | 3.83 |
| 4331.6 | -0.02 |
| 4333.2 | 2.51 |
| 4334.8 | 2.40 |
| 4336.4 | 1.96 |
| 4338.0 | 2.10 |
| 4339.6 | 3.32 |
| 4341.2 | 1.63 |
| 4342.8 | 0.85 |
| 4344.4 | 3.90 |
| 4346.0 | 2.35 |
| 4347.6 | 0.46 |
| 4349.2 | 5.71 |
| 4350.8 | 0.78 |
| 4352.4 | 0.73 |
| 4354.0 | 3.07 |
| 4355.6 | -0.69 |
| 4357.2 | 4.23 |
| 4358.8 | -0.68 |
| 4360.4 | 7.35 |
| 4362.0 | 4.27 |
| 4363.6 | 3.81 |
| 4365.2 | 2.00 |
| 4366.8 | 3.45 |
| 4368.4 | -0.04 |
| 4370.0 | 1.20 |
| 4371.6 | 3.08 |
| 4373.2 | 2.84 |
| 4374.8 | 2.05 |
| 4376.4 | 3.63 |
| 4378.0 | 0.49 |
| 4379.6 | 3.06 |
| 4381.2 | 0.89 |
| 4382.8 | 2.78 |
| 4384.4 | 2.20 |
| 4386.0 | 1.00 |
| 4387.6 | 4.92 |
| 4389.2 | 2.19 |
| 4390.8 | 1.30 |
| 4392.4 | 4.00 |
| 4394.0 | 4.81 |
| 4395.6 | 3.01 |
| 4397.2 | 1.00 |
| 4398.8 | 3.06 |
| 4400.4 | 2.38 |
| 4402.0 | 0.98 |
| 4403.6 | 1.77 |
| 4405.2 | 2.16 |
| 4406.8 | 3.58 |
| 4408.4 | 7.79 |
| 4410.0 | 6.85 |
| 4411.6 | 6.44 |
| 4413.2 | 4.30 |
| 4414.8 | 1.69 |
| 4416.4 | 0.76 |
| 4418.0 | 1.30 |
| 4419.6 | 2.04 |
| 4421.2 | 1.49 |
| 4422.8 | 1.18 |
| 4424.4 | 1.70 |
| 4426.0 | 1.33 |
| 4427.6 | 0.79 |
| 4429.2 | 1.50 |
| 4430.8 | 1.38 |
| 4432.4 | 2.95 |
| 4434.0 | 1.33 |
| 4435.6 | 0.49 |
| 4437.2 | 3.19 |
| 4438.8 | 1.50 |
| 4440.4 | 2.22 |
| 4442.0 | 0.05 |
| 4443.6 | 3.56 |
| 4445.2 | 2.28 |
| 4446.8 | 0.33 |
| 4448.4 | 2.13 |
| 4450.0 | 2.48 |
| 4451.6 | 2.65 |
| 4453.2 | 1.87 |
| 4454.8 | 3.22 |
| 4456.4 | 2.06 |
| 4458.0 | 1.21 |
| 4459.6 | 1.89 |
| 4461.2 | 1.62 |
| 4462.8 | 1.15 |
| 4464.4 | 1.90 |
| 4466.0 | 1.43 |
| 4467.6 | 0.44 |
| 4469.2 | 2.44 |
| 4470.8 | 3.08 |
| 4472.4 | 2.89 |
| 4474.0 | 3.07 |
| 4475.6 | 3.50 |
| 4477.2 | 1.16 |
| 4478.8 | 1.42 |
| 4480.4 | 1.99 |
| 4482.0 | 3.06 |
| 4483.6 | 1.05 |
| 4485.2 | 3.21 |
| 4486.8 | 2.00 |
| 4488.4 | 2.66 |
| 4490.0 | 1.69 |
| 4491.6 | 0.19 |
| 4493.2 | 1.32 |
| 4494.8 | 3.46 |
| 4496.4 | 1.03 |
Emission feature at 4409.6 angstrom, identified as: [O II] 3727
